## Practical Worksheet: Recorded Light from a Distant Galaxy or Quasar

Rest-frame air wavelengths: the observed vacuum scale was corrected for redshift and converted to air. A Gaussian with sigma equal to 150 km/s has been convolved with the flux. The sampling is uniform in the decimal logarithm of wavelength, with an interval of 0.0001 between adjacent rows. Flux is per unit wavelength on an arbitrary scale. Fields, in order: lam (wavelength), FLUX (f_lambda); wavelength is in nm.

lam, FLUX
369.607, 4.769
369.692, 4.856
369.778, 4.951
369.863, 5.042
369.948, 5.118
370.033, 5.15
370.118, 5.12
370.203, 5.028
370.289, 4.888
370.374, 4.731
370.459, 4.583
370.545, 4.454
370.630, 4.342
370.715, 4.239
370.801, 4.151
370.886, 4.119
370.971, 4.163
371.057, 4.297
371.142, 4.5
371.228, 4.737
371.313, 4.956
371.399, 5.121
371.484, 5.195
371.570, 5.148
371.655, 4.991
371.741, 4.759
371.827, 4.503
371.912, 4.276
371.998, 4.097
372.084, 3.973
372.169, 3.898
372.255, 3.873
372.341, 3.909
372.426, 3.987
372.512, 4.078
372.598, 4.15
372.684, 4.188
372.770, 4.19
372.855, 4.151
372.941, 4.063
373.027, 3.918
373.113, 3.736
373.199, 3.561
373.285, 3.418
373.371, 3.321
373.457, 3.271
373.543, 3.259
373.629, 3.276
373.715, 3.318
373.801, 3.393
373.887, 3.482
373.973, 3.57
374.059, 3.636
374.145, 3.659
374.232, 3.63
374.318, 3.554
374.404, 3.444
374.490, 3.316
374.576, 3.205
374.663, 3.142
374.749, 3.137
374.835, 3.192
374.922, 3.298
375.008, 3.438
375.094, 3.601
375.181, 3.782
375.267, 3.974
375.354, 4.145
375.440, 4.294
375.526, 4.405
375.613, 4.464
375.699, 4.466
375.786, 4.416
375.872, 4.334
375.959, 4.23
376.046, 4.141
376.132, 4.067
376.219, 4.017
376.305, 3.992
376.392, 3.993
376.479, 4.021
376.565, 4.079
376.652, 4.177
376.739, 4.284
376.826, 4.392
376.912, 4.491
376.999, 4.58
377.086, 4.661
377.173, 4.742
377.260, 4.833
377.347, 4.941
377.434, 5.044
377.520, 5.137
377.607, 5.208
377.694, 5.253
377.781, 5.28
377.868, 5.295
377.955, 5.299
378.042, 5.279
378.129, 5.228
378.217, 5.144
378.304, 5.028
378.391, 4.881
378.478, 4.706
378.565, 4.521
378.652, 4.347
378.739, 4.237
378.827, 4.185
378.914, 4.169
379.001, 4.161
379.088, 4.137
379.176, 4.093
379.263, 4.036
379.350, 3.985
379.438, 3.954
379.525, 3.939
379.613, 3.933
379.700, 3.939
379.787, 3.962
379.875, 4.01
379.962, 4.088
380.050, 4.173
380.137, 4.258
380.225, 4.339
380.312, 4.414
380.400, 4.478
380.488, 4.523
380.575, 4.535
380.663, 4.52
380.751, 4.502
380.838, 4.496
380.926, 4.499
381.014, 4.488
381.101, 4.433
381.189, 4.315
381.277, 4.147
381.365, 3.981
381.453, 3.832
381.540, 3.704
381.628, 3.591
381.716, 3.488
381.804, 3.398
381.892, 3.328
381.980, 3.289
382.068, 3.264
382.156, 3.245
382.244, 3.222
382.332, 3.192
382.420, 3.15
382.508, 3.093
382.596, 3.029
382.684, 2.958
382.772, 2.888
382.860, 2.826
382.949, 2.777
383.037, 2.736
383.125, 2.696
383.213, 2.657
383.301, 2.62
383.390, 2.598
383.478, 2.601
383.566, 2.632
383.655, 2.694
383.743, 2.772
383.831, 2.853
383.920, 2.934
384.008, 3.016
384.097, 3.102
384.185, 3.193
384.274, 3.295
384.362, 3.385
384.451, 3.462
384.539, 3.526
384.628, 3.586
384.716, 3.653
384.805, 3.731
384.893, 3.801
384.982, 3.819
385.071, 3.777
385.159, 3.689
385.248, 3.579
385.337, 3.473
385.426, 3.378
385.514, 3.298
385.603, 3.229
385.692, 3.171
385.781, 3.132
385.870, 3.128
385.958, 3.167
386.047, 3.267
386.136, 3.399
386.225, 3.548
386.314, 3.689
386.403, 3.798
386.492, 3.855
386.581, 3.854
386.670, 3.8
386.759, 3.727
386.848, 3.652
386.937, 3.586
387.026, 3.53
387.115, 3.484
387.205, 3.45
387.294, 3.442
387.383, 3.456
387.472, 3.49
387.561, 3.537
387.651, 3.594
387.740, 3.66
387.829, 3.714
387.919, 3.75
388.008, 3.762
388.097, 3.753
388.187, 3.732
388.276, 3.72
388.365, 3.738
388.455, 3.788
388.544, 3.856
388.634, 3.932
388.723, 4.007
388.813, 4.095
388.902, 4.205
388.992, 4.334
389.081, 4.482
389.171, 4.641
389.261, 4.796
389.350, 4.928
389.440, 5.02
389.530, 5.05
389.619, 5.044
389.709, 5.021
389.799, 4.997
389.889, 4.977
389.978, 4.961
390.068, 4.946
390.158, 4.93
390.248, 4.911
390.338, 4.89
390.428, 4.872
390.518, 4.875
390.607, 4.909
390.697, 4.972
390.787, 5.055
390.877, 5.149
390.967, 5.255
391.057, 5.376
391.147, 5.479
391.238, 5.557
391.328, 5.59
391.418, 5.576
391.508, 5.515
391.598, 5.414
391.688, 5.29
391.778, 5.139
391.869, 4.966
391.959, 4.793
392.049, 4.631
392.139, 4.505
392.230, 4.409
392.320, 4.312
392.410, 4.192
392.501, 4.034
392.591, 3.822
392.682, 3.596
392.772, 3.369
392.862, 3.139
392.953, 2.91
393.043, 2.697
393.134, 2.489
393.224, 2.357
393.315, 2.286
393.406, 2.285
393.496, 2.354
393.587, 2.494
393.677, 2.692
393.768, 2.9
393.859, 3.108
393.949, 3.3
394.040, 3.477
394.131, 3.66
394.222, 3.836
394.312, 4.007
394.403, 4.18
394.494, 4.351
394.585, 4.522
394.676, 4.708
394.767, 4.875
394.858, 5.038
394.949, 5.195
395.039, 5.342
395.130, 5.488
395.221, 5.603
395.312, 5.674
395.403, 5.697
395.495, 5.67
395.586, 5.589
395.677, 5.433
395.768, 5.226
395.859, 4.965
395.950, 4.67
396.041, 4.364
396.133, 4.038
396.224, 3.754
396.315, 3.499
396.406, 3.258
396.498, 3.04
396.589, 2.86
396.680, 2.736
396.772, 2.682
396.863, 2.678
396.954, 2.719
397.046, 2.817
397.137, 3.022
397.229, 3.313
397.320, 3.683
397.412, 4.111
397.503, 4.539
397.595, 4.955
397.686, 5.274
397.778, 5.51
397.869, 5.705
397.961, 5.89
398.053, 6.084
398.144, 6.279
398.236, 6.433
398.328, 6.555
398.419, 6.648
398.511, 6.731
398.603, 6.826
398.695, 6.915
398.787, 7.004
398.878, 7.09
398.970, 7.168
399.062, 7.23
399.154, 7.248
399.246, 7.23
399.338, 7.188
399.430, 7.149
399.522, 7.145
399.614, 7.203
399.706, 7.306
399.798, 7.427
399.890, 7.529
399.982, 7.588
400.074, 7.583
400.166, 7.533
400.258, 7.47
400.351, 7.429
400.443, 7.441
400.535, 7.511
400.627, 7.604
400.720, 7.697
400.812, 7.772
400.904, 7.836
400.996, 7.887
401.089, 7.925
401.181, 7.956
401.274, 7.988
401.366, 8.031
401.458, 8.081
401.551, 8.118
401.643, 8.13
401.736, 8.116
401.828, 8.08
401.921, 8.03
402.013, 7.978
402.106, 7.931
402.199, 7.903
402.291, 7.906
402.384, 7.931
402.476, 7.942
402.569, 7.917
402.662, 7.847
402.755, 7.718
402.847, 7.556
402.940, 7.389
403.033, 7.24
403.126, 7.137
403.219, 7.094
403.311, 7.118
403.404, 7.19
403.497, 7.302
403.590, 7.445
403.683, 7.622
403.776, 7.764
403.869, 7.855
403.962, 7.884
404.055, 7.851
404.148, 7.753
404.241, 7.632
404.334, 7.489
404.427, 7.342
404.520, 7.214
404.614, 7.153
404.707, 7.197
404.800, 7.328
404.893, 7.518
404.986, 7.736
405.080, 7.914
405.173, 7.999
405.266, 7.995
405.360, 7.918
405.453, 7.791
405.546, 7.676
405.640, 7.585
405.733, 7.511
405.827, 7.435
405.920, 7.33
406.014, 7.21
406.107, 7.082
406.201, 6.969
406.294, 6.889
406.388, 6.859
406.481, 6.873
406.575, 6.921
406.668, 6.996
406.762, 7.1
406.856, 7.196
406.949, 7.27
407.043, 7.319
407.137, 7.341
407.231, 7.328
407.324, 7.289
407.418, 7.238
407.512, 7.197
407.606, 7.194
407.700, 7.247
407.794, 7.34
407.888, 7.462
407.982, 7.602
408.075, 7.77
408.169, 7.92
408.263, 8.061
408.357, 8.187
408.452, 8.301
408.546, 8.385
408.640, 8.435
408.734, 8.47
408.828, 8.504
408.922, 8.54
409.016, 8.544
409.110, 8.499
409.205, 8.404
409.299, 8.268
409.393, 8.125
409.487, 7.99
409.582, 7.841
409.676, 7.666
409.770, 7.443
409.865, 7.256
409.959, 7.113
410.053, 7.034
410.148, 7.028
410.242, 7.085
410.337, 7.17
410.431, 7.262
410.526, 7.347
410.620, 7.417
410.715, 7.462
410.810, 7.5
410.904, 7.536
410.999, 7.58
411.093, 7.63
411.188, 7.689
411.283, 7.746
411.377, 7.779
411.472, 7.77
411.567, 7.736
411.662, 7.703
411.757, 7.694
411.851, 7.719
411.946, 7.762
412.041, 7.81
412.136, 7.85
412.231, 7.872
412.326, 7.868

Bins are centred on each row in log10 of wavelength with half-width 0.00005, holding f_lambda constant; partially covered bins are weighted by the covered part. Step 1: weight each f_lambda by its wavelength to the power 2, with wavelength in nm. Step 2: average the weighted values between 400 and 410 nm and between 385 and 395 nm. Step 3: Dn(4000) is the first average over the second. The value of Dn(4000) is 2.03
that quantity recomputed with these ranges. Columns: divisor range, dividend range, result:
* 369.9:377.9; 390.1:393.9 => 1.10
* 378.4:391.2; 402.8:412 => 2.19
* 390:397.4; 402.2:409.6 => 1.93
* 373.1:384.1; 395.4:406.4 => 1.93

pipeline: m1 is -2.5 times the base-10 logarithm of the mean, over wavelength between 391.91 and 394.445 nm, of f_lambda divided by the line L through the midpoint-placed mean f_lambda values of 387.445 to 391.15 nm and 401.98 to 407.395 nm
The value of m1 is 0.46 mag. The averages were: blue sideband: 4.48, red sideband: 7.47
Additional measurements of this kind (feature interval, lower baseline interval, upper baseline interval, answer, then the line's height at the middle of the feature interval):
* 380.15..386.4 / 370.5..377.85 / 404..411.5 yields 0.41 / 5.06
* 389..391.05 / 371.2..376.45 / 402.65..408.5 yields 0.16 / 5.73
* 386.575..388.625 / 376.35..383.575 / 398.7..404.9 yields 0.40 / 5.29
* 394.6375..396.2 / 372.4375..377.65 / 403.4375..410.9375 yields 0.21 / 6.25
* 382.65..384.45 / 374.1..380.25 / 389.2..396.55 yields 0.44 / 4.32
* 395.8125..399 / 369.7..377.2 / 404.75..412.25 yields 0.34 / 6.51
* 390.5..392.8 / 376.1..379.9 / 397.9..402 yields 0.28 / 6.28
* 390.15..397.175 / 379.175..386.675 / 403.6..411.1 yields 0.24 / 5.32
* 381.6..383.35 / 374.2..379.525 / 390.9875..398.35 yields 0.36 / 4.29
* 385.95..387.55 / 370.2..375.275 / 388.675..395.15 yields 0.19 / 4.26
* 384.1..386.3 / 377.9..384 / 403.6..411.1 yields 0.27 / 4.42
